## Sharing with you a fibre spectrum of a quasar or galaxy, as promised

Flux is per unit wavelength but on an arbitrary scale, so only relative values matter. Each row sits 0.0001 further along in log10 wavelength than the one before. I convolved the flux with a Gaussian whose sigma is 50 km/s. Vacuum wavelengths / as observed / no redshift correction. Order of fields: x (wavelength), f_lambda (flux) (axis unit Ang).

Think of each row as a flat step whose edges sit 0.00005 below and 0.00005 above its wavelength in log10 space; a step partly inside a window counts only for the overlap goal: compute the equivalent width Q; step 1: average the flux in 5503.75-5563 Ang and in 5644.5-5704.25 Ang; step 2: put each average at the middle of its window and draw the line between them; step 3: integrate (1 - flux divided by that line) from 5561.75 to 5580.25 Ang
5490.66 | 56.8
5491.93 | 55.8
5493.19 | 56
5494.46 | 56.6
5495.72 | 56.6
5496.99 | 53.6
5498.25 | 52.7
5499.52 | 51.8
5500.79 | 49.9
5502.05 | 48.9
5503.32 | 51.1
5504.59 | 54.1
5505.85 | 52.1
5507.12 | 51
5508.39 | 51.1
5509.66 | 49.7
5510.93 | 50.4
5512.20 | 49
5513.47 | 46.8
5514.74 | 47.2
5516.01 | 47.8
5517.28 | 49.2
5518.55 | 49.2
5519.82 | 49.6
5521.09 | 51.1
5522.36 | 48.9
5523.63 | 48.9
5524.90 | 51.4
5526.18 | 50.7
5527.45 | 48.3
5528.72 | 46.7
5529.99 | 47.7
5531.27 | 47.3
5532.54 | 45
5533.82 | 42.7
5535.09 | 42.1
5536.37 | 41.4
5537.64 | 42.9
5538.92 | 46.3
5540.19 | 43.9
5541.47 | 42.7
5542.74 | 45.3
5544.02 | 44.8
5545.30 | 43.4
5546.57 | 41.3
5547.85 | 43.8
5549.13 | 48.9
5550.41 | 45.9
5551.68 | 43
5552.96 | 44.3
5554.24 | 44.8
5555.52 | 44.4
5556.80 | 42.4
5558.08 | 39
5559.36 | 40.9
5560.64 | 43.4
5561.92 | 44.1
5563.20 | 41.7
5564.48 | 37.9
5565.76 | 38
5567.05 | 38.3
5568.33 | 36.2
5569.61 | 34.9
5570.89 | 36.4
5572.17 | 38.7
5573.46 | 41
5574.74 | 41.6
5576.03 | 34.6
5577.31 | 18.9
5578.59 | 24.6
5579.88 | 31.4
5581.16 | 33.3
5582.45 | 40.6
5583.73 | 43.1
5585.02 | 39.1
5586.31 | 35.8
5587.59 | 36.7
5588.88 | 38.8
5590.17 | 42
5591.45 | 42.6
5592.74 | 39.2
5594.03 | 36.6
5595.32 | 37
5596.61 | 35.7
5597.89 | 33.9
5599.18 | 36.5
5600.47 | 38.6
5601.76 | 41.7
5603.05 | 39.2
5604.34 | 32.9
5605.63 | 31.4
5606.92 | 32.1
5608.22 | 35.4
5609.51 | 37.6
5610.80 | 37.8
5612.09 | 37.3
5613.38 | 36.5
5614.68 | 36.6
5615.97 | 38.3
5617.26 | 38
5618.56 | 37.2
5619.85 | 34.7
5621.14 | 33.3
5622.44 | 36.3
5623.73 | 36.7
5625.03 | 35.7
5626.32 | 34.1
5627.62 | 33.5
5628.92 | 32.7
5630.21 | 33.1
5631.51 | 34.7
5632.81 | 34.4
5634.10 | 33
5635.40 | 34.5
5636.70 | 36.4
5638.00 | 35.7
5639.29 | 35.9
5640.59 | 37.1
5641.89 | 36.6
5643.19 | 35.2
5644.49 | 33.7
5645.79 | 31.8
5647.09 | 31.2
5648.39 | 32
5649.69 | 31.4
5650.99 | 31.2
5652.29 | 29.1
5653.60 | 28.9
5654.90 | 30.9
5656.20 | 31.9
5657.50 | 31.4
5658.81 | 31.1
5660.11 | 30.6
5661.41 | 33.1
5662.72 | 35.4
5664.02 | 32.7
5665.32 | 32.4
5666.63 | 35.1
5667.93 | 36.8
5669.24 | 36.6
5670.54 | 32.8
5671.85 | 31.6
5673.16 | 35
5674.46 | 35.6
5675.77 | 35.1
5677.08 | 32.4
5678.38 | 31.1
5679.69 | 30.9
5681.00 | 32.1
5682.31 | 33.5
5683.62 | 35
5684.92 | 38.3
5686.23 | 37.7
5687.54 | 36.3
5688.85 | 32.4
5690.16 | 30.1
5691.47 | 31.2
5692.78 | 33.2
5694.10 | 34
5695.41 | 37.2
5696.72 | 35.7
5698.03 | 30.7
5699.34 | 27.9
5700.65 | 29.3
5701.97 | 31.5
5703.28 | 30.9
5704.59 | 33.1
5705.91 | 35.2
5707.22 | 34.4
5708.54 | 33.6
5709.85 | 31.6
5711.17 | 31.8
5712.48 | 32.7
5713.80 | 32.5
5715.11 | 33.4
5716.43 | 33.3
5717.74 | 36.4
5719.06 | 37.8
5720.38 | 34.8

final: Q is 3.1 Ang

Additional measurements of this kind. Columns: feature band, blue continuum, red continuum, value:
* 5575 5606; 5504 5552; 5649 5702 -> 3.7 Ang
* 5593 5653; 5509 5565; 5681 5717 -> 6.0 Ang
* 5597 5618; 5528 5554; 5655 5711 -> 1.5 Ang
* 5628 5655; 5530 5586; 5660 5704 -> 1.8 Ang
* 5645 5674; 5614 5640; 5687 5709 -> 1.4 Ang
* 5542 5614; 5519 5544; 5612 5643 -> 4.4 Ang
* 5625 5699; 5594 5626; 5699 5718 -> 1.6 Ang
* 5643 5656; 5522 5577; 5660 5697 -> 1.7 Ang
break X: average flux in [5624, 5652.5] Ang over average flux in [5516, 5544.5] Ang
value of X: 0.7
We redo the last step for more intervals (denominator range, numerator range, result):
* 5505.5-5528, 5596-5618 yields 0.74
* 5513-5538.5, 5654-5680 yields 0.70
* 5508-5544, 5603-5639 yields 0.75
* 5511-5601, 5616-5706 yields 0.80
